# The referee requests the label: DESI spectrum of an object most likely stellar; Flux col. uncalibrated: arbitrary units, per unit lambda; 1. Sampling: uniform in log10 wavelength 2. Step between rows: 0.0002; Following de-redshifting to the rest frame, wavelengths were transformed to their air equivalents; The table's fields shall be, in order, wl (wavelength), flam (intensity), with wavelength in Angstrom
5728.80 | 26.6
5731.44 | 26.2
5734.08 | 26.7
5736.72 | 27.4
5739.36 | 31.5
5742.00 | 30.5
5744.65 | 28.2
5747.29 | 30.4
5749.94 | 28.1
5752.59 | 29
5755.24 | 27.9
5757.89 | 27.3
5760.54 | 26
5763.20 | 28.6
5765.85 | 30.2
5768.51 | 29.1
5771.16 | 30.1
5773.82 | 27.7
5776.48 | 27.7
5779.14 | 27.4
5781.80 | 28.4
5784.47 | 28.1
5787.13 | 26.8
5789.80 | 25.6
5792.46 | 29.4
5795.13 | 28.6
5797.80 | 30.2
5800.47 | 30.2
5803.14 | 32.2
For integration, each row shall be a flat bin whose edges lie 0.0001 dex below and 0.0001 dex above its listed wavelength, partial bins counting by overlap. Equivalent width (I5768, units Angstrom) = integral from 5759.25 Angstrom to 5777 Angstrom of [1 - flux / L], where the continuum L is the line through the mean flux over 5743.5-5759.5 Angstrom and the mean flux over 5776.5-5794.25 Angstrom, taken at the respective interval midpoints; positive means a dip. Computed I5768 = -0.3 Angstrom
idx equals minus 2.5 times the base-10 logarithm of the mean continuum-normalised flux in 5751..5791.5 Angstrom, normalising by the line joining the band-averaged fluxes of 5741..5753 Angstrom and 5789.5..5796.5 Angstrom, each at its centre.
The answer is 0.03 mag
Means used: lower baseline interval 29.2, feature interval 28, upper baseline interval 28.2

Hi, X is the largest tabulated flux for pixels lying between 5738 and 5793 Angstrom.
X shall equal 31.5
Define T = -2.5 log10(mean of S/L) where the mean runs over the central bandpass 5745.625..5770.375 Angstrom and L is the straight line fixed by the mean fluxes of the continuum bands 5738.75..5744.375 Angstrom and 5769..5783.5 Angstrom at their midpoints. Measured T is 0.032 mag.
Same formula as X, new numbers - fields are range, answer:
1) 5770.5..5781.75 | 30.1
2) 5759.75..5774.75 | 30.2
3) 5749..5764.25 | 29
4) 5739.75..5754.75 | 30.5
